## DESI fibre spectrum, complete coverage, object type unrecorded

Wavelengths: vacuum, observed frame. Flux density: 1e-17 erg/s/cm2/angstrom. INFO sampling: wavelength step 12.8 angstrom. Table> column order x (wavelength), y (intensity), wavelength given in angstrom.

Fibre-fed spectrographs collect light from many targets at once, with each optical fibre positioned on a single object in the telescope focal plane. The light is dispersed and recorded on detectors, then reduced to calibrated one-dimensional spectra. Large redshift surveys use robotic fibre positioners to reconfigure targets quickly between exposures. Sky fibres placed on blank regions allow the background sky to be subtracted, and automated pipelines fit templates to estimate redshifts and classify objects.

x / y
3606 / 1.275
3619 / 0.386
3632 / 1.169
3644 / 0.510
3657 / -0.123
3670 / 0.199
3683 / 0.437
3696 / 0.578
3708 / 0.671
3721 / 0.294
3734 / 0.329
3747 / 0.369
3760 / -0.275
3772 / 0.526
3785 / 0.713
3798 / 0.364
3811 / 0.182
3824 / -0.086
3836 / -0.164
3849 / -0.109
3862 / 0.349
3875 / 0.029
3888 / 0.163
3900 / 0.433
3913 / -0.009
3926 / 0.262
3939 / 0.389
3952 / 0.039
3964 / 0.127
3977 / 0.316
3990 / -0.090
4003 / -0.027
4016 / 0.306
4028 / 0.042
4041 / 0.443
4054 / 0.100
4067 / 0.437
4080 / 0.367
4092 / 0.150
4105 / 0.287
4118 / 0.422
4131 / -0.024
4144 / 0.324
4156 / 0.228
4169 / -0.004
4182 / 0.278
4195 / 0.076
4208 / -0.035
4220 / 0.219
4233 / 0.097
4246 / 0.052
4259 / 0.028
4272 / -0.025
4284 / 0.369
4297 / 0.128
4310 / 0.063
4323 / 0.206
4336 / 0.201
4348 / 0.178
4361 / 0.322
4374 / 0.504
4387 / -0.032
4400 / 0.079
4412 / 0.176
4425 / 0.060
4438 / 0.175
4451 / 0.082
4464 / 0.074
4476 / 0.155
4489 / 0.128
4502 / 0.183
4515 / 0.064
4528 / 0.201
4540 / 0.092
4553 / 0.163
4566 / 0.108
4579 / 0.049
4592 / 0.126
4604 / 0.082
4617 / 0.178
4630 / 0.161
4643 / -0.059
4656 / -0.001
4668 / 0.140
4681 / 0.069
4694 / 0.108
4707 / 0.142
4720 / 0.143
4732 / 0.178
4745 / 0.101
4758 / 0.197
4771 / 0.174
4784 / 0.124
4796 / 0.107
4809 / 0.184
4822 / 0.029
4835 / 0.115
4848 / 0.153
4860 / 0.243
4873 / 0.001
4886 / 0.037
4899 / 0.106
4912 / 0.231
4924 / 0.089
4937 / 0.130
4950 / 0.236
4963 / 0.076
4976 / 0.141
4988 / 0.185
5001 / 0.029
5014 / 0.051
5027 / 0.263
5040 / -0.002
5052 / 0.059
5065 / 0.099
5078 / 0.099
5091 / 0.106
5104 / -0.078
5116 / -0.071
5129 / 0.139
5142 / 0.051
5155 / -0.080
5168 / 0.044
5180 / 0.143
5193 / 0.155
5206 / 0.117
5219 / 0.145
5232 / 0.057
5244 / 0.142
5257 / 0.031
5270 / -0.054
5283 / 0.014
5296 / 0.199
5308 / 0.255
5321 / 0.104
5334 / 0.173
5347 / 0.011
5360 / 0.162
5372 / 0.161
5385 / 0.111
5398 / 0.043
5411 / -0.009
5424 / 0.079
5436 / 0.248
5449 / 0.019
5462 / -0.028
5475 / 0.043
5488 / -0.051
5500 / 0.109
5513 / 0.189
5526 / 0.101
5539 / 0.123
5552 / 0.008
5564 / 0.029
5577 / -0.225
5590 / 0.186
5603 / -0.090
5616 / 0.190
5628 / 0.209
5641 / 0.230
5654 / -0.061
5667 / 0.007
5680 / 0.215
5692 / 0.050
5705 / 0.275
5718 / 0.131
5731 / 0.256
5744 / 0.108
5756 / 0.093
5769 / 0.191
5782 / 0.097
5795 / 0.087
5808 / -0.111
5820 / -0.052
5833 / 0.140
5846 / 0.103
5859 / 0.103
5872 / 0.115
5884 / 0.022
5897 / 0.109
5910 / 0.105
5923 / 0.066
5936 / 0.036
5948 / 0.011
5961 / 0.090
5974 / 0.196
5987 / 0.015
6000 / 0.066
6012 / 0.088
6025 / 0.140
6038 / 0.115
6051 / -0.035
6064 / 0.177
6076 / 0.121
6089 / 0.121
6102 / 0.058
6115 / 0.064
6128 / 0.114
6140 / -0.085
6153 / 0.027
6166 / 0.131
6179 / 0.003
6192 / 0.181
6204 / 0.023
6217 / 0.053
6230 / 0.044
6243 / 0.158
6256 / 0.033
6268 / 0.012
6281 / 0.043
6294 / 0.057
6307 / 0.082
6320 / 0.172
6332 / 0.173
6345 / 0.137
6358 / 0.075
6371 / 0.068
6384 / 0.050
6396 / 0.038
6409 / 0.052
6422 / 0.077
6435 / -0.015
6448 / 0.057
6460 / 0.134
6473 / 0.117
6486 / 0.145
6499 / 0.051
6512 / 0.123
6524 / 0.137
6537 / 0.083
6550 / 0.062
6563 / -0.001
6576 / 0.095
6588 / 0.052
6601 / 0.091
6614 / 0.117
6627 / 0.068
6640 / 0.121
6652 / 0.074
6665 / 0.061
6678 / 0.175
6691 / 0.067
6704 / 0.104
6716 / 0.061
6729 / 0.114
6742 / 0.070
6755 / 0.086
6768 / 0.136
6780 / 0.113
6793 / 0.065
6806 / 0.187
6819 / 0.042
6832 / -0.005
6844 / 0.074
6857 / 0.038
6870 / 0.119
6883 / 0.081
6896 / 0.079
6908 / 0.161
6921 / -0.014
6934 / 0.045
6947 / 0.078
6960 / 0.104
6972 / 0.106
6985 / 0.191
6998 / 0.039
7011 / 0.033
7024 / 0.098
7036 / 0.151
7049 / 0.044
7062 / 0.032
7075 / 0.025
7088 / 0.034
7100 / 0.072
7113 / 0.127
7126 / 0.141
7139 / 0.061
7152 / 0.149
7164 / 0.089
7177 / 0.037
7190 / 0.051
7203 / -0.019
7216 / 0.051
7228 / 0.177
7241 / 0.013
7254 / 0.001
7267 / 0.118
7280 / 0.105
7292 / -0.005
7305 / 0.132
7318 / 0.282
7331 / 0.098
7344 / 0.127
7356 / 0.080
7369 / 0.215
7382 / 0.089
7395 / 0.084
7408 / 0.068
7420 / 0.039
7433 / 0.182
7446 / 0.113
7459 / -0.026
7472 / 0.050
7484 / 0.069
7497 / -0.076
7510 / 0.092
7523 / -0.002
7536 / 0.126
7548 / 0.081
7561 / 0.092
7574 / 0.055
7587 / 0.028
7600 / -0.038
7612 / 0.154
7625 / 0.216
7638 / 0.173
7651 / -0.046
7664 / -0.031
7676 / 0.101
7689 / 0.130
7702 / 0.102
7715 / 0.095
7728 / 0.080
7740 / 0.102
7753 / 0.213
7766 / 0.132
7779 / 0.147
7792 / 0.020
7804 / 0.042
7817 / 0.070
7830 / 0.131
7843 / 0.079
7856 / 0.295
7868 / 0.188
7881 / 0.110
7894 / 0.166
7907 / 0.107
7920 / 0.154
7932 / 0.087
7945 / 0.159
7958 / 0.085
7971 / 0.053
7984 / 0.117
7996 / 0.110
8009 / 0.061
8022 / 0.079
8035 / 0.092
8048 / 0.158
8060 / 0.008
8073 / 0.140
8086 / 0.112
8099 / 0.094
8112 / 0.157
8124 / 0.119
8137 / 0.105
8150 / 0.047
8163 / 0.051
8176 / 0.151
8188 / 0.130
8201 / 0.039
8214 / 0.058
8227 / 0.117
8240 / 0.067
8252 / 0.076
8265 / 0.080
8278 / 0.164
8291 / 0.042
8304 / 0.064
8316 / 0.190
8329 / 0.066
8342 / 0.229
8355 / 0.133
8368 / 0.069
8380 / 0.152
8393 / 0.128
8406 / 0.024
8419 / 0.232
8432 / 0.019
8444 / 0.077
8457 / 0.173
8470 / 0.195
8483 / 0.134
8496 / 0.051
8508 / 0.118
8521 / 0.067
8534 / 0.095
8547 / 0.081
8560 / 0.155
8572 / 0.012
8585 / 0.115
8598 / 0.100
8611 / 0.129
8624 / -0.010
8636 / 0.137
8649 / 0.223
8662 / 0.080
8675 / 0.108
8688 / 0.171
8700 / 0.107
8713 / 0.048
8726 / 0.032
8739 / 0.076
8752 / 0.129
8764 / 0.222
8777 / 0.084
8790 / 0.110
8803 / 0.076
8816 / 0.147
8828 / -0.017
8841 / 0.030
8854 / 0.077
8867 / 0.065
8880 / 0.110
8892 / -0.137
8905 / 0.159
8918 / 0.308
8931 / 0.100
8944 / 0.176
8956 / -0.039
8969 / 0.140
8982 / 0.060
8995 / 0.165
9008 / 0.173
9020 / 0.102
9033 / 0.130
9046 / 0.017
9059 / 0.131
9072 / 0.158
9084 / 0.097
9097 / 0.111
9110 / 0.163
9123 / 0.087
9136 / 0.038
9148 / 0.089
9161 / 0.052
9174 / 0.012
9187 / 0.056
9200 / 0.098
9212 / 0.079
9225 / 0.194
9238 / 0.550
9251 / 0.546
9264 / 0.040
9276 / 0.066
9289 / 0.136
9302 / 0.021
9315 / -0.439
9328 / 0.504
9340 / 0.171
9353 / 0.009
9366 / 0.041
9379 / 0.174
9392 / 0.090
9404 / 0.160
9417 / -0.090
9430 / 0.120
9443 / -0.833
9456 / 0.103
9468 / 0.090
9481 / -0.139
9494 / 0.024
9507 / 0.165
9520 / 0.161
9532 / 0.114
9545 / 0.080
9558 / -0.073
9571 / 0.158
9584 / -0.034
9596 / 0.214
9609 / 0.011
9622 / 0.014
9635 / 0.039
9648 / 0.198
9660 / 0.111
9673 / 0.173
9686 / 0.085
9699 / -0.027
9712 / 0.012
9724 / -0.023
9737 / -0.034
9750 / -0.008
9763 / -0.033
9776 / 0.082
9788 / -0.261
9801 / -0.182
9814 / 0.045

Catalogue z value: 1.480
